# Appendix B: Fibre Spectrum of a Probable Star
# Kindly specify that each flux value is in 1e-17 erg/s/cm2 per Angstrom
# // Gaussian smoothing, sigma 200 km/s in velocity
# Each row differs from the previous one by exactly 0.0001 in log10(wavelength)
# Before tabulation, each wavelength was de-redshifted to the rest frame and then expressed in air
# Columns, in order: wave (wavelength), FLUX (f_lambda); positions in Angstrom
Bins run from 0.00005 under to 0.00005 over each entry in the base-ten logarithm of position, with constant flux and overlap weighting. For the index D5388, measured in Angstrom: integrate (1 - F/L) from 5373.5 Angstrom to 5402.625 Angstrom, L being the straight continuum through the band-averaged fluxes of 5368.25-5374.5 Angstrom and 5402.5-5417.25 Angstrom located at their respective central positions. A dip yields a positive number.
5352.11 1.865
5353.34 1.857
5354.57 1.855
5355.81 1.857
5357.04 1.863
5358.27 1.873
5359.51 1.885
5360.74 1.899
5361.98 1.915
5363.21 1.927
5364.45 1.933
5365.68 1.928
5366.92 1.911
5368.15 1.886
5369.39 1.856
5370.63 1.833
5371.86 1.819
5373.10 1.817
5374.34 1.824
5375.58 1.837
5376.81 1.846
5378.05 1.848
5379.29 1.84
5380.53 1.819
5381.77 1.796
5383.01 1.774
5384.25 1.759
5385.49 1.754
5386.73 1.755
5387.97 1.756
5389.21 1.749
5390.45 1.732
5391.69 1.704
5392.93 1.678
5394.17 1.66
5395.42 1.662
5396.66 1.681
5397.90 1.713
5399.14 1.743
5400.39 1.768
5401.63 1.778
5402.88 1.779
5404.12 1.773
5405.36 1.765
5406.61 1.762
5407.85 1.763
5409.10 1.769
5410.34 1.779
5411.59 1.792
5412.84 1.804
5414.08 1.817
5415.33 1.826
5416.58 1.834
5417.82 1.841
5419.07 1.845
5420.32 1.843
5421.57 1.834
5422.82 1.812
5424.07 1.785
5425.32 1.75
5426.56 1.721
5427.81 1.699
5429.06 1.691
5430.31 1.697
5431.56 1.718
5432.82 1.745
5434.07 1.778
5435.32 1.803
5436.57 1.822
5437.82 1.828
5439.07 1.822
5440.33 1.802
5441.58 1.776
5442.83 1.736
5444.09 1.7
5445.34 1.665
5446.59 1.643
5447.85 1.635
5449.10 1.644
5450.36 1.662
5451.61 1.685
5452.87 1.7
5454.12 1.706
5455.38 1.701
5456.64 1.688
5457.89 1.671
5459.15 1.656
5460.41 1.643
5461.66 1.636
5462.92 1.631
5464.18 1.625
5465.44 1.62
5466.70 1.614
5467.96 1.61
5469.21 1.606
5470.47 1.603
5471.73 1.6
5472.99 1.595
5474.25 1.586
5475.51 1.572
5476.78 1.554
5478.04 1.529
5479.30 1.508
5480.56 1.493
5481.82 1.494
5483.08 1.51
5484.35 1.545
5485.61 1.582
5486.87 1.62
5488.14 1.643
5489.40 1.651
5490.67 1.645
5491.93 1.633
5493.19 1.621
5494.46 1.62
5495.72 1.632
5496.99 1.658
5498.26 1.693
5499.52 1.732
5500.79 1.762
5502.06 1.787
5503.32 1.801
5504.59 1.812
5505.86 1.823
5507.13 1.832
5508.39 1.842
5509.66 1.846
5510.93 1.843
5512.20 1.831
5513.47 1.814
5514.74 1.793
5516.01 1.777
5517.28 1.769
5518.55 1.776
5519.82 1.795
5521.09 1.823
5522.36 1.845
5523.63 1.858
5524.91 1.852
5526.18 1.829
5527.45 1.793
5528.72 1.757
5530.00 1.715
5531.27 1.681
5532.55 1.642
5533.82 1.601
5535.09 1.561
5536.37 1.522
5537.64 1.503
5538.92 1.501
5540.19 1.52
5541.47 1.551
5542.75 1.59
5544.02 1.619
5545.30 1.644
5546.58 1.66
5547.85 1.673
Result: 0.9 Angstrom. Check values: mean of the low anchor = 1.83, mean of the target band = 1.76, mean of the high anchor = 1.79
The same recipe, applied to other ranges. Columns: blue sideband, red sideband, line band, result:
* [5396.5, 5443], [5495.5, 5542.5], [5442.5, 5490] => 3.73 Angstrom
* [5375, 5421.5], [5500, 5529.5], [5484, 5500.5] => 1.49 Angstrom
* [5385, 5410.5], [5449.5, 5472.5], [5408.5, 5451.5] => -1.75 Angstrom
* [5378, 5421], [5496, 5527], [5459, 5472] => 1.20 Angstrom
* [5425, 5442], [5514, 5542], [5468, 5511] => 1.86 Angstrom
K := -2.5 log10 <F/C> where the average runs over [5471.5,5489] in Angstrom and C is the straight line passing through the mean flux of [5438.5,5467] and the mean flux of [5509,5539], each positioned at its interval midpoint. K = 0.10 mag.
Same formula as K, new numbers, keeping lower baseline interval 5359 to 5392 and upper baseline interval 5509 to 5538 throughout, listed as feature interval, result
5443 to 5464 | 0.077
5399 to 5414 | 0.023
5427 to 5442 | 0.021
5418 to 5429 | 0.013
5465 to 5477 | 0.118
